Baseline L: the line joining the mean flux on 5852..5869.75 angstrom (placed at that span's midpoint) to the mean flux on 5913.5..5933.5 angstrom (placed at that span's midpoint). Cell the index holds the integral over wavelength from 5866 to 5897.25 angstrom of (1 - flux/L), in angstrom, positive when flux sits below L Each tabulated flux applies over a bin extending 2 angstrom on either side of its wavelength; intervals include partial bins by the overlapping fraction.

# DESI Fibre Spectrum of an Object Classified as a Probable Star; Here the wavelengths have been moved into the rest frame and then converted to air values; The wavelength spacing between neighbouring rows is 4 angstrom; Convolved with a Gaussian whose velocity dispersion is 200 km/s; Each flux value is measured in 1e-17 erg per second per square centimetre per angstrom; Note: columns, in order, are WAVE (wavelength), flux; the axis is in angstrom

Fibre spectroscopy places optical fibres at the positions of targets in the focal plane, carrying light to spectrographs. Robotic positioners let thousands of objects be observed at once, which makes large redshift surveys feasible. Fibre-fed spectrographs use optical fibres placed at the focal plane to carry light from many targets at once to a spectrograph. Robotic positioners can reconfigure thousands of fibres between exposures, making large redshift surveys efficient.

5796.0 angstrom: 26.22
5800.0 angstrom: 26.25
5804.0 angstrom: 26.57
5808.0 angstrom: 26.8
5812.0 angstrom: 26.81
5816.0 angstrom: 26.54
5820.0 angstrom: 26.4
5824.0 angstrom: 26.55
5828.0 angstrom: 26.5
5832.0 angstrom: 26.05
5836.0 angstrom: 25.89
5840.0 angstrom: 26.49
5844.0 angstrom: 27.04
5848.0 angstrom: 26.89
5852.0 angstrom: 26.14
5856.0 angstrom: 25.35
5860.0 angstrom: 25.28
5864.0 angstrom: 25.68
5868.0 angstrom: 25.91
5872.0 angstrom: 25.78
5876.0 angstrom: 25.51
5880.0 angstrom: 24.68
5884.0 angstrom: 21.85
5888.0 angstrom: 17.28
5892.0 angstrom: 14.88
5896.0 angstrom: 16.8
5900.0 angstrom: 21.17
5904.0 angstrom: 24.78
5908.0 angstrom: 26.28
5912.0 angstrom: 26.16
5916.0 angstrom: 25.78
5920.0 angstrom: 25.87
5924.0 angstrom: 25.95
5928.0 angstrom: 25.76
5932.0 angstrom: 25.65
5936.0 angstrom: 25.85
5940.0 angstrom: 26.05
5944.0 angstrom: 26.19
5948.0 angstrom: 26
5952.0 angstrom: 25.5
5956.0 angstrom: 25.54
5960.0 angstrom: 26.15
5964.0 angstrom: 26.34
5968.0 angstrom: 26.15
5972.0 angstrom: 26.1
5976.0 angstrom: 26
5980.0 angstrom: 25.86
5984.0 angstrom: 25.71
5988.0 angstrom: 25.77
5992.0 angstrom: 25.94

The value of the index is 4.84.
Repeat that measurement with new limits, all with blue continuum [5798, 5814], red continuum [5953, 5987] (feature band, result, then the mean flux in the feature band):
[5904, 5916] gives 0.1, 25.9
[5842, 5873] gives 0.5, 26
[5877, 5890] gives 2.3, 21.6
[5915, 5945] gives 0.3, 25.9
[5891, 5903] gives 3.6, 18.4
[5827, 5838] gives 0.2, 26.1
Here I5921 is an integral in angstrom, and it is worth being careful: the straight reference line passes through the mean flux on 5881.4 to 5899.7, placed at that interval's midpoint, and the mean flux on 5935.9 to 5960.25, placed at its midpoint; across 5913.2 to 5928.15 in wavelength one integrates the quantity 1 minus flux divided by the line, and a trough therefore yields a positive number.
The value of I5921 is -2.4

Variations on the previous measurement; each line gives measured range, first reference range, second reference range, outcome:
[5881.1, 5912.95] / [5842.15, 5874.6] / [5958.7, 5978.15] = 6.1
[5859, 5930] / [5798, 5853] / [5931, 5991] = 7.0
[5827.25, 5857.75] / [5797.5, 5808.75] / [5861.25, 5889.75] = -1.5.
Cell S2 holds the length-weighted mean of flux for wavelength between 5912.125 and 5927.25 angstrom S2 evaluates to 25.9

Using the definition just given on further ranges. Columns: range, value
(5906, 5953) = 25.9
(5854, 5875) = 25.6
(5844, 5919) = 23.8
